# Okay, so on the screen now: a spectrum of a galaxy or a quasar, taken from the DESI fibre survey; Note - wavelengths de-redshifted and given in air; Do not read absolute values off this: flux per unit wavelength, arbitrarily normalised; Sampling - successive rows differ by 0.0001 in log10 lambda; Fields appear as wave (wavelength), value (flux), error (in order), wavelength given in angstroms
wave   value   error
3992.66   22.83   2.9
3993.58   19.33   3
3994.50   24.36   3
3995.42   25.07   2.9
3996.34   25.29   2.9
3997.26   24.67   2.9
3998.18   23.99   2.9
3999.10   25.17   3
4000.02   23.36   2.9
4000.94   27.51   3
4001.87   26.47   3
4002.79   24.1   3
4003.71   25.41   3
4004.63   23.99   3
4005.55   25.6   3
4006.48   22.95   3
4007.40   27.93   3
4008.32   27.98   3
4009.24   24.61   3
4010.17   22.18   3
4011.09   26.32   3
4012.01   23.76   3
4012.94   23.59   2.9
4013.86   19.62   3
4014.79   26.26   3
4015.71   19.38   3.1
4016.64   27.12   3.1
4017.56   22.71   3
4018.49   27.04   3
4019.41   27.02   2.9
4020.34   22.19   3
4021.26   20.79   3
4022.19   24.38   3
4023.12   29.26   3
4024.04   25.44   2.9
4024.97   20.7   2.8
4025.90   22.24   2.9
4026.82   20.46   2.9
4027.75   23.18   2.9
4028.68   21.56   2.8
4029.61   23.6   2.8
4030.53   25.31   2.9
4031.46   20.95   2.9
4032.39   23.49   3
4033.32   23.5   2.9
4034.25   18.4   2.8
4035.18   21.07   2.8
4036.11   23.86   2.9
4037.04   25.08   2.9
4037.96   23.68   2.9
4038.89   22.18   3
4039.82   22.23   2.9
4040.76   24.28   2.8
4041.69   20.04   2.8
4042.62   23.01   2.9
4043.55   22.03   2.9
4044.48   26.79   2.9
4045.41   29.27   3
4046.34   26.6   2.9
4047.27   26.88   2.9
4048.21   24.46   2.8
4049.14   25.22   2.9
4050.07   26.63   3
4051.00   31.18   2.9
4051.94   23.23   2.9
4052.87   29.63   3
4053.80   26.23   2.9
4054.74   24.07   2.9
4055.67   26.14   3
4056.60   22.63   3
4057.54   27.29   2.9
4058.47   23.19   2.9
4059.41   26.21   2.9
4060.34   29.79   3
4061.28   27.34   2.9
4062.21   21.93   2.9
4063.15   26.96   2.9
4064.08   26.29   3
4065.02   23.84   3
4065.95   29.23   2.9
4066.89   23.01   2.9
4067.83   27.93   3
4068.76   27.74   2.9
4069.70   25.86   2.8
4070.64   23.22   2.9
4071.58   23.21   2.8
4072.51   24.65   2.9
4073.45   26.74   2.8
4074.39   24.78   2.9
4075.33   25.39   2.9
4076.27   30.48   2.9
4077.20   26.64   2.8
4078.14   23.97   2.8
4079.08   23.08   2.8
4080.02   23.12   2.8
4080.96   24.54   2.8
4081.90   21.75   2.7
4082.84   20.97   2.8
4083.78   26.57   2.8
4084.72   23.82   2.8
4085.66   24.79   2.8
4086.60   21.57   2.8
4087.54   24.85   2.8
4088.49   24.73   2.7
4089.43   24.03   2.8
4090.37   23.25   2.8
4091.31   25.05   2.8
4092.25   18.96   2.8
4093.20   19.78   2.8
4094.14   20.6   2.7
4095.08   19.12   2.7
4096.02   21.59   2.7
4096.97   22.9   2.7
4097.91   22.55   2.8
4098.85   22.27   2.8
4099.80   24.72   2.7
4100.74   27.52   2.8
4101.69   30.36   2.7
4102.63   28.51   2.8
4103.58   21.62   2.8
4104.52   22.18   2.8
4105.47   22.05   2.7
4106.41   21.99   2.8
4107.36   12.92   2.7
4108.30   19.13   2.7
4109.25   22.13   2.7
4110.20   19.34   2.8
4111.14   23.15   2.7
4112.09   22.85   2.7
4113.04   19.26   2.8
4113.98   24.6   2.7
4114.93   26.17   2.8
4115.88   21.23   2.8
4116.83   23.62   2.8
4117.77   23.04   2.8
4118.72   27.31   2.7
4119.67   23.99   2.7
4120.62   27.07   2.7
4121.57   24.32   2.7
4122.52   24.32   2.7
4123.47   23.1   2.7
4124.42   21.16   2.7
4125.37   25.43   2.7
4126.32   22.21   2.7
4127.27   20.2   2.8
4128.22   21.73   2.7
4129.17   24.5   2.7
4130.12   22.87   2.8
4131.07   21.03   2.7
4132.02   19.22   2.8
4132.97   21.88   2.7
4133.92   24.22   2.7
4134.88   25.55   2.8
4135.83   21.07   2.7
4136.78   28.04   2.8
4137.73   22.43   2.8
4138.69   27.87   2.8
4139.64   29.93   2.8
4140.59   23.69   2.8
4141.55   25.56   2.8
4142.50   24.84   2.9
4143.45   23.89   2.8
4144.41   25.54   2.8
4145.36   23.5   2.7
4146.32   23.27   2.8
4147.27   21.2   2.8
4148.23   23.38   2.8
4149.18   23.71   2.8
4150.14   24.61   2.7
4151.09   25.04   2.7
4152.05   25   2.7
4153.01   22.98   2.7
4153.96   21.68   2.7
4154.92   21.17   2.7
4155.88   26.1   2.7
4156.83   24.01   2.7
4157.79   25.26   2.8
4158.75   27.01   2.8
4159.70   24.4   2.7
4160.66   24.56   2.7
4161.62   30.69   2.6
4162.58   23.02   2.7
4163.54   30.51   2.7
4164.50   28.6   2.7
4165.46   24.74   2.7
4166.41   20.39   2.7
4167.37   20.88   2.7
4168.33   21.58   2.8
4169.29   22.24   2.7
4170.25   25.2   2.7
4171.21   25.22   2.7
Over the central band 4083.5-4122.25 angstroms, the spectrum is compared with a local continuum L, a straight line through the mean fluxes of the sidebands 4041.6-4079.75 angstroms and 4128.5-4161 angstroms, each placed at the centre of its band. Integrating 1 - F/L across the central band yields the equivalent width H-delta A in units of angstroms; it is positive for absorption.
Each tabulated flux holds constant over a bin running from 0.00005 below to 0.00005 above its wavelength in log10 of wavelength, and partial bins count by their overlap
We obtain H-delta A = 2.9 angstroms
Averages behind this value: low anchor 25.7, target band 23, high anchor 24.1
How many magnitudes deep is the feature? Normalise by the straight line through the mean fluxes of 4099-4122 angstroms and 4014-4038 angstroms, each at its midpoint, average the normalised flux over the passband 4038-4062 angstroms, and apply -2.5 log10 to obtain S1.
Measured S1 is -0.09 mag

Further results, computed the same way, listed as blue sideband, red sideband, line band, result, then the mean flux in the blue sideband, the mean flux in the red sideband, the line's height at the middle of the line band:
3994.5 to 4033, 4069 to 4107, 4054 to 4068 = -0.07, 24.2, 23.8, 24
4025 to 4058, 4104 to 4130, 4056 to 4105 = -0.05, 24.1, 22.6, 23.3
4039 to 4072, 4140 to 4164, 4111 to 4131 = 0.07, 25.5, 24.6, 24.9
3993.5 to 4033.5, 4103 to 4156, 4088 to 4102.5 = 0.01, 24.1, 23.2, 23.5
